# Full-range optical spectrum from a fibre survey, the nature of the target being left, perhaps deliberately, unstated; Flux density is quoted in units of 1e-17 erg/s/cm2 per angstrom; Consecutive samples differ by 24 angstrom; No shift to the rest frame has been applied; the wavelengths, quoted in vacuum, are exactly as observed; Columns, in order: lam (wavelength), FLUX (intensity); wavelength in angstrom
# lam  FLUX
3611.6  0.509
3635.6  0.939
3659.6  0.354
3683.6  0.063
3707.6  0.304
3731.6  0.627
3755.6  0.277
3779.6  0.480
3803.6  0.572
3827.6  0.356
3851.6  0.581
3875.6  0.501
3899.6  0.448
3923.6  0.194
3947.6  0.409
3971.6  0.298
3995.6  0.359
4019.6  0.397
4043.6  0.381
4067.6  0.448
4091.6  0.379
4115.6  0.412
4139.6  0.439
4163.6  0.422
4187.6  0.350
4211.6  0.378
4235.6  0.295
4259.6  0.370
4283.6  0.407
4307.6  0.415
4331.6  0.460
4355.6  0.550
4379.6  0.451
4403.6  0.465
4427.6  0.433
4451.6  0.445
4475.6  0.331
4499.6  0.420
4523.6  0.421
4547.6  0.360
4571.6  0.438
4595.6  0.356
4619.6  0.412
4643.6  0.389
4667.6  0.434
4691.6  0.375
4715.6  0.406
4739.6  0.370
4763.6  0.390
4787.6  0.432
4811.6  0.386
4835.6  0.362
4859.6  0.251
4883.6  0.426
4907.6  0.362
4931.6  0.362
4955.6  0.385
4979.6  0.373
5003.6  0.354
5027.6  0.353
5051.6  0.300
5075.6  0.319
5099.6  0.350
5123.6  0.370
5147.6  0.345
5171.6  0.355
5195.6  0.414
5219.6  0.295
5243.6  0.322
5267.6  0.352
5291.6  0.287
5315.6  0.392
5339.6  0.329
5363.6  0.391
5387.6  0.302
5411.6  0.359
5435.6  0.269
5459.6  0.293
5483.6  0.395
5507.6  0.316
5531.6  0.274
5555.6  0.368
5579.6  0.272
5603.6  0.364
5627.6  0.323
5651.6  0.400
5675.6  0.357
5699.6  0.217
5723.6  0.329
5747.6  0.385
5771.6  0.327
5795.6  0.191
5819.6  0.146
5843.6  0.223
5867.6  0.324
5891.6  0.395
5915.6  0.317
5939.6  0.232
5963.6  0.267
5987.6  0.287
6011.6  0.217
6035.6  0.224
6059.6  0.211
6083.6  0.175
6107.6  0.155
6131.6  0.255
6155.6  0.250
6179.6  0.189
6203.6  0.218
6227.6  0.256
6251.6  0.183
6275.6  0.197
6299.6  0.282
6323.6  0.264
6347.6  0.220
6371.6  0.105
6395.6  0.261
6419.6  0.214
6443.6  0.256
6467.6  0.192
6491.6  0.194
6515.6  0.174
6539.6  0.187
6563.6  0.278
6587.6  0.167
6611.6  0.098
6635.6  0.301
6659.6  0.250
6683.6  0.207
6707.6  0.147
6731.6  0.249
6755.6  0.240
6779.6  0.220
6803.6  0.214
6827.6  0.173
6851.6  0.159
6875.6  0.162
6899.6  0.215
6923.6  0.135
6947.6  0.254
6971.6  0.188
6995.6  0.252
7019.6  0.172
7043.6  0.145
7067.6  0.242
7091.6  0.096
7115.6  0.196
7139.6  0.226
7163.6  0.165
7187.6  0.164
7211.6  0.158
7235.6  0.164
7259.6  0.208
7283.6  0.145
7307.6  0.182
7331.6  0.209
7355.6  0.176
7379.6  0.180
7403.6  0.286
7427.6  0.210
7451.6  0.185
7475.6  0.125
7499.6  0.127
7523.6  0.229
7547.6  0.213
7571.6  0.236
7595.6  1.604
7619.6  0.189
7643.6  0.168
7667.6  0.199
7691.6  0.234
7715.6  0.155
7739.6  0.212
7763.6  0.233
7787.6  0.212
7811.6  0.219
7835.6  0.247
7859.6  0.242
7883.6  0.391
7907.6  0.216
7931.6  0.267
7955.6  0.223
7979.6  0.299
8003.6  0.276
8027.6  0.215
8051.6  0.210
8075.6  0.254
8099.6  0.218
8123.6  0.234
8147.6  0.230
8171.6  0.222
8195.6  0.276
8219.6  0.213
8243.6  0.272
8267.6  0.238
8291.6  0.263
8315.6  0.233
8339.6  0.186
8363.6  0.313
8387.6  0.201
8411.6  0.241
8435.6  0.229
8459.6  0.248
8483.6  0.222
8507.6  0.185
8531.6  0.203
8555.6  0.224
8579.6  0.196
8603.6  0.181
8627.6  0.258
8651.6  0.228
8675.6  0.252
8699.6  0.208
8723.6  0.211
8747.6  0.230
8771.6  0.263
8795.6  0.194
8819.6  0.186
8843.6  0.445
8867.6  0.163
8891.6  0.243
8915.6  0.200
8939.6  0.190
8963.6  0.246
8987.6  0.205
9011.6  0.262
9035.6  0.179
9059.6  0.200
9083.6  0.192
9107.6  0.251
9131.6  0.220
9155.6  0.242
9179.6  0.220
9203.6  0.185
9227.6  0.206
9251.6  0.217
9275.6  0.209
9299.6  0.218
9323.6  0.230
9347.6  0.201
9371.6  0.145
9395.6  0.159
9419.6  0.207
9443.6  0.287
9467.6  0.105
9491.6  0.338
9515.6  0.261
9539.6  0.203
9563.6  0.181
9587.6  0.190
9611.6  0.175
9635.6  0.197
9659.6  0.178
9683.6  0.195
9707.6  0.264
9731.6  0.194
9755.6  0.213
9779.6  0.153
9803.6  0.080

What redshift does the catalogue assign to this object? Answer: 1.036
